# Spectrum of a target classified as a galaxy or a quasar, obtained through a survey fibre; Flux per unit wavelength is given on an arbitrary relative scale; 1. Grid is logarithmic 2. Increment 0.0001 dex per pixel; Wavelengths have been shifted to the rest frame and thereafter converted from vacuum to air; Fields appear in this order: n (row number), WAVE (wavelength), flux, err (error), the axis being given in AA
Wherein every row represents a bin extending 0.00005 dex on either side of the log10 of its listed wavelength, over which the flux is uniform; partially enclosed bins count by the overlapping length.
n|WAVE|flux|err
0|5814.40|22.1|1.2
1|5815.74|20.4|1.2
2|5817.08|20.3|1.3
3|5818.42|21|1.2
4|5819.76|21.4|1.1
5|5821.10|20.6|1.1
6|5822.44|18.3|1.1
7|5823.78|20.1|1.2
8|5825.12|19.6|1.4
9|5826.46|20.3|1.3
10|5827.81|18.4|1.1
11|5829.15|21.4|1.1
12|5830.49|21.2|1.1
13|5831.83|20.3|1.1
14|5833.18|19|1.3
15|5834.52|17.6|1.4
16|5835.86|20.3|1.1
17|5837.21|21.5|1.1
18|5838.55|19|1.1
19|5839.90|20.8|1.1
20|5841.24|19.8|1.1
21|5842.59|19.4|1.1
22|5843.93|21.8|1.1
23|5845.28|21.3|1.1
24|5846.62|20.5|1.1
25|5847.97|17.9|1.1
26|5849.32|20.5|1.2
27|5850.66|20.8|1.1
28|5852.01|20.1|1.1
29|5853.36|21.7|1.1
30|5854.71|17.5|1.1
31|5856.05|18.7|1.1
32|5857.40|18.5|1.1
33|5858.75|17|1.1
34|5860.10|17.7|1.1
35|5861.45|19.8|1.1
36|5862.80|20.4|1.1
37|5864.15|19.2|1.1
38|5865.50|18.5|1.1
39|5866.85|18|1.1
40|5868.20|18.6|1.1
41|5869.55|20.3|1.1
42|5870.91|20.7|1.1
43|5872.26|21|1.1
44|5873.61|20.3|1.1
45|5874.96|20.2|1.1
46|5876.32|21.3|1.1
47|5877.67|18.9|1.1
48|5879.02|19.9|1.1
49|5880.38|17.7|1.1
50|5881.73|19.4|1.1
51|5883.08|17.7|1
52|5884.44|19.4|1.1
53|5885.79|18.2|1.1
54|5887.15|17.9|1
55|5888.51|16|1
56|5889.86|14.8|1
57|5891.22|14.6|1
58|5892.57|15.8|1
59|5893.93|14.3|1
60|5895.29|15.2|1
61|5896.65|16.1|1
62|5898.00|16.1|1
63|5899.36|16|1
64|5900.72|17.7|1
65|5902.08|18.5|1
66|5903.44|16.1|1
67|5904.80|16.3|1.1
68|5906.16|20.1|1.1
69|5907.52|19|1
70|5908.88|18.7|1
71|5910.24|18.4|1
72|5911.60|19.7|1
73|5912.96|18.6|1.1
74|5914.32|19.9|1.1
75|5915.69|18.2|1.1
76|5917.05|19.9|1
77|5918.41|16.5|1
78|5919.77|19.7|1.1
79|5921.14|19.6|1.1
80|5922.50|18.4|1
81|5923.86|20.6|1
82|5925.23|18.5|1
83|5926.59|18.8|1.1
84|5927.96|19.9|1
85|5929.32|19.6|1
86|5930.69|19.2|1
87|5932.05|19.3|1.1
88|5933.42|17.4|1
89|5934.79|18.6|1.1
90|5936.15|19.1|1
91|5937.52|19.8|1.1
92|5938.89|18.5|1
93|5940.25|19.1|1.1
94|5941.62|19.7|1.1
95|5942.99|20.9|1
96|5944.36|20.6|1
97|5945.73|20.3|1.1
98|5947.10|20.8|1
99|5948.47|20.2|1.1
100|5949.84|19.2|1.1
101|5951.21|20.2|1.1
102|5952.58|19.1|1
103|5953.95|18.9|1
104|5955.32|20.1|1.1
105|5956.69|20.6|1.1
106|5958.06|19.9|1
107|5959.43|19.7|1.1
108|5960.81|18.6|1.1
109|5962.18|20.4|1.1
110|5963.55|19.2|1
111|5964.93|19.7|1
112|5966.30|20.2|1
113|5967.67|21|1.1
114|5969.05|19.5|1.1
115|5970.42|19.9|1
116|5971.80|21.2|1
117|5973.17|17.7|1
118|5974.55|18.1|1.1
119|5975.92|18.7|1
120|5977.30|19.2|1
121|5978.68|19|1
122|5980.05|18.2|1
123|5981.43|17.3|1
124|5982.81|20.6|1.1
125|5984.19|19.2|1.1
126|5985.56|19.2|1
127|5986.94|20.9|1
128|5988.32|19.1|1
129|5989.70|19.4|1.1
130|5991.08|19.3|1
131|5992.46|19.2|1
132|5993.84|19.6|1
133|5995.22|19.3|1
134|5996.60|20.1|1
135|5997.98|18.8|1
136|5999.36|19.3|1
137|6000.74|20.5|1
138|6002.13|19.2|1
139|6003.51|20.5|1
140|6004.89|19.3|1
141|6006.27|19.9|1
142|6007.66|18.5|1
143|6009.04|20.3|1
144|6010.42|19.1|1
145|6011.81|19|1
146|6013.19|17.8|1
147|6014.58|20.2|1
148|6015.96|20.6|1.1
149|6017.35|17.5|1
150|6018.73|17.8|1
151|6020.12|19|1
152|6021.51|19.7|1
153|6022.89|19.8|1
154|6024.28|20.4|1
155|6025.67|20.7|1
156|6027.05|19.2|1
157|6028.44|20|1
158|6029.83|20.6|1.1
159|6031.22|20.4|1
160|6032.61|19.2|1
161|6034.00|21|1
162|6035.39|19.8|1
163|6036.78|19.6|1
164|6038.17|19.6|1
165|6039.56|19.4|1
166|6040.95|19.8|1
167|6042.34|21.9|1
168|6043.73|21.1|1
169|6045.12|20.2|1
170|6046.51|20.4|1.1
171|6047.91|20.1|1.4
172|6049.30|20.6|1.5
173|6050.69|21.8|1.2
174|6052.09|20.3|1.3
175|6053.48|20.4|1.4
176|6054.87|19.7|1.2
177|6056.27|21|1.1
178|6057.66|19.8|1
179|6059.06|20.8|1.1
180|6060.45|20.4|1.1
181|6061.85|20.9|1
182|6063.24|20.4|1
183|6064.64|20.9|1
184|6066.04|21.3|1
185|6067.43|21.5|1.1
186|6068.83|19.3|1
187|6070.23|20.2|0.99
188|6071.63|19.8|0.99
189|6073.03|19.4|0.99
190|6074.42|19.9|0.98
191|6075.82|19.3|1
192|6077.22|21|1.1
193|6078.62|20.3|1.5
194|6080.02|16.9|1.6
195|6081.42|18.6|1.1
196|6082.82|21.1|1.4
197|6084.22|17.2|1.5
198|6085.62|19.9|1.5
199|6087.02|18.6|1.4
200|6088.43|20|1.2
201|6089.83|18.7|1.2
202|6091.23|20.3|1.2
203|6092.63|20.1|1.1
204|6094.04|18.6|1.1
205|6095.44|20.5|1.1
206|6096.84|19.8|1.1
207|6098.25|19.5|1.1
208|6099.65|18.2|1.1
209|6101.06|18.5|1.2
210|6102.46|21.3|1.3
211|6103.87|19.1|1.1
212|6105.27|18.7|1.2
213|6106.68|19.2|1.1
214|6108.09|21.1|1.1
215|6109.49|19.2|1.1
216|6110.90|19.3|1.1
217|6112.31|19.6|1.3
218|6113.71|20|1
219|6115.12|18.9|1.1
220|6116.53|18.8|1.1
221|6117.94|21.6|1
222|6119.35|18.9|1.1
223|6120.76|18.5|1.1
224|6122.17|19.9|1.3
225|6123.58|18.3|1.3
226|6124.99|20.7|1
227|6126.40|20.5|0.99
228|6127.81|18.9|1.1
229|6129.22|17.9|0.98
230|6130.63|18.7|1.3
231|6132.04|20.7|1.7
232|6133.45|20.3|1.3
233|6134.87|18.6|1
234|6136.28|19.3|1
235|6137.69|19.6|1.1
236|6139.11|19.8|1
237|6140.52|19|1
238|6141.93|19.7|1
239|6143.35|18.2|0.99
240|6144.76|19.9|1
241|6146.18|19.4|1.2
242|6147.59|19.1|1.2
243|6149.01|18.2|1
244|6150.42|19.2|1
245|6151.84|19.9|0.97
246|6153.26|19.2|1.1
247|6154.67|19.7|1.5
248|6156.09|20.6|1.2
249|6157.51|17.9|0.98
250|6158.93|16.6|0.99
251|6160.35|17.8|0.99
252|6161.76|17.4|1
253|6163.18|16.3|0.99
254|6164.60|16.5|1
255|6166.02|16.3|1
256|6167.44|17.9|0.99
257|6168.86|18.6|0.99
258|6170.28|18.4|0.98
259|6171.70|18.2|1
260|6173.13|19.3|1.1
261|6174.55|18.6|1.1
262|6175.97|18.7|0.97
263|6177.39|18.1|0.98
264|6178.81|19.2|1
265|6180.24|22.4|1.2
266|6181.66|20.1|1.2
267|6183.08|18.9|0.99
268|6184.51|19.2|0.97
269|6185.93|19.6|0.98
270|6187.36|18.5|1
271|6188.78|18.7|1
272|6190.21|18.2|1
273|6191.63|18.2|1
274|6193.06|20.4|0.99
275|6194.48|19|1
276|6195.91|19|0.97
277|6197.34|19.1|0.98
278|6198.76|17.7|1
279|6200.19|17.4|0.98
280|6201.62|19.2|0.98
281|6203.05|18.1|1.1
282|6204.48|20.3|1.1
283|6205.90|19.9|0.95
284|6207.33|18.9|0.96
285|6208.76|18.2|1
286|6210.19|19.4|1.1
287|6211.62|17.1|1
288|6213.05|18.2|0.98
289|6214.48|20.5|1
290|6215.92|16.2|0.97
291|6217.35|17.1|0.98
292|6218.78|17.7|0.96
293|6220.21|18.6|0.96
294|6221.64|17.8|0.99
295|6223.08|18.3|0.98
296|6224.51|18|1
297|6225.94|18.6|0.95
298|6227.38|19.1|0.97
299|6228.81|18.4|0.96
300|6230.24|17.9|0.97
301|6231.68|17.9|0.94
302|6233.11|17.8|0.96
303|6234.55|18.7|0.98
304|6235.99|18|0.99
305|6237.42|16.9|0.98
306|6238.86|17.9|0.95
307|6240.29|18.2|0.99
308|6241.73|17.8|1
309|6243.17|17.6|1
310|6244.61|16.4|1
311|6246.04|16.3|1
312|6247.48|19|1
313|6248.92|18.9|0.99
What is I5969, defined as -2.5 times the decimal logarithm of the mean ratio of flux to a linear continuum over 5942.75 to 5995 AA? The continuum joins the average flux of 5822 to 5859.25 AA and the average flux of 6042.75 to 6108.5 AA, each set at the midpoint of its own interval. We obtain 0.015 mag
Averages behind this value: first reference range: 19.8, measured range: 19.6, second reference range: 19.9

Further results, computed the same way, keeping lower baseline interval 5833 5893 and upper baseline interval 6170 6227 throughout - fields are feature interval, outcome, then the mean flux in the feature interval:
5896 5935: 0.03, 18.5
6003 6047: -0.05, 19.8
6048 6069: -0.10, 20.6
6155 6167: 0.08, 17.5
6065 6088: -0.04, 19.7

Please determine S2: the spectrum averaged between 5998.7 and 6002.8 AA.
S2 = 19.6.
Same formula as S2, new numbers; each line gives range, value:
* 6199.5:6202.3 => 18.3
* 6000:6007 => 19.9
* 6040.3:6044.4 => 21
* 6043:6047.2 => 20.6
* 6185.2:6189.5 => 18.9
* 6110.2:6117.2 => 19.3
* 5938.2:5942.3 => 19.1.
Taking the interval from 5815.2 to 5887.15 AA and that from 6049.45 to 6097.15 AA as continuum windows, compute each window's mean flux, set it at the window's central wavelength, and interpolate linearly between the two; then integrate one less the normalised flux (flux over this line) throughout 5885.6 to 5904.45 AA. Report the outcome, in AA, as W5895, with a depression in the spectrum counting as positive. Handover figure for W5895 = 3.4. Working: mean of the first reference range 19.7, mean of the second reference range 20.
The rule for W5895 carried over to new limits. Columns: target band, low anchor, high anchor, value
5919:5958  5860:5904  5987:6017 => -1.6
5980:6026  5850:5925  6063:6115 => -0.7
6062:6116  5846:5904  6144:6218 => -3.1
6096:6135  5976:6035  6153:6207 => -1.0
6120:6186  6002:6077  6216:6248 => -0.6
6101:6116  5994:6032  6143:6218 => -0.4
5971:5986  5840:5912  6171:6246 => -0.3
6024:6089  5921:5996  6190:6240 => -3.6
